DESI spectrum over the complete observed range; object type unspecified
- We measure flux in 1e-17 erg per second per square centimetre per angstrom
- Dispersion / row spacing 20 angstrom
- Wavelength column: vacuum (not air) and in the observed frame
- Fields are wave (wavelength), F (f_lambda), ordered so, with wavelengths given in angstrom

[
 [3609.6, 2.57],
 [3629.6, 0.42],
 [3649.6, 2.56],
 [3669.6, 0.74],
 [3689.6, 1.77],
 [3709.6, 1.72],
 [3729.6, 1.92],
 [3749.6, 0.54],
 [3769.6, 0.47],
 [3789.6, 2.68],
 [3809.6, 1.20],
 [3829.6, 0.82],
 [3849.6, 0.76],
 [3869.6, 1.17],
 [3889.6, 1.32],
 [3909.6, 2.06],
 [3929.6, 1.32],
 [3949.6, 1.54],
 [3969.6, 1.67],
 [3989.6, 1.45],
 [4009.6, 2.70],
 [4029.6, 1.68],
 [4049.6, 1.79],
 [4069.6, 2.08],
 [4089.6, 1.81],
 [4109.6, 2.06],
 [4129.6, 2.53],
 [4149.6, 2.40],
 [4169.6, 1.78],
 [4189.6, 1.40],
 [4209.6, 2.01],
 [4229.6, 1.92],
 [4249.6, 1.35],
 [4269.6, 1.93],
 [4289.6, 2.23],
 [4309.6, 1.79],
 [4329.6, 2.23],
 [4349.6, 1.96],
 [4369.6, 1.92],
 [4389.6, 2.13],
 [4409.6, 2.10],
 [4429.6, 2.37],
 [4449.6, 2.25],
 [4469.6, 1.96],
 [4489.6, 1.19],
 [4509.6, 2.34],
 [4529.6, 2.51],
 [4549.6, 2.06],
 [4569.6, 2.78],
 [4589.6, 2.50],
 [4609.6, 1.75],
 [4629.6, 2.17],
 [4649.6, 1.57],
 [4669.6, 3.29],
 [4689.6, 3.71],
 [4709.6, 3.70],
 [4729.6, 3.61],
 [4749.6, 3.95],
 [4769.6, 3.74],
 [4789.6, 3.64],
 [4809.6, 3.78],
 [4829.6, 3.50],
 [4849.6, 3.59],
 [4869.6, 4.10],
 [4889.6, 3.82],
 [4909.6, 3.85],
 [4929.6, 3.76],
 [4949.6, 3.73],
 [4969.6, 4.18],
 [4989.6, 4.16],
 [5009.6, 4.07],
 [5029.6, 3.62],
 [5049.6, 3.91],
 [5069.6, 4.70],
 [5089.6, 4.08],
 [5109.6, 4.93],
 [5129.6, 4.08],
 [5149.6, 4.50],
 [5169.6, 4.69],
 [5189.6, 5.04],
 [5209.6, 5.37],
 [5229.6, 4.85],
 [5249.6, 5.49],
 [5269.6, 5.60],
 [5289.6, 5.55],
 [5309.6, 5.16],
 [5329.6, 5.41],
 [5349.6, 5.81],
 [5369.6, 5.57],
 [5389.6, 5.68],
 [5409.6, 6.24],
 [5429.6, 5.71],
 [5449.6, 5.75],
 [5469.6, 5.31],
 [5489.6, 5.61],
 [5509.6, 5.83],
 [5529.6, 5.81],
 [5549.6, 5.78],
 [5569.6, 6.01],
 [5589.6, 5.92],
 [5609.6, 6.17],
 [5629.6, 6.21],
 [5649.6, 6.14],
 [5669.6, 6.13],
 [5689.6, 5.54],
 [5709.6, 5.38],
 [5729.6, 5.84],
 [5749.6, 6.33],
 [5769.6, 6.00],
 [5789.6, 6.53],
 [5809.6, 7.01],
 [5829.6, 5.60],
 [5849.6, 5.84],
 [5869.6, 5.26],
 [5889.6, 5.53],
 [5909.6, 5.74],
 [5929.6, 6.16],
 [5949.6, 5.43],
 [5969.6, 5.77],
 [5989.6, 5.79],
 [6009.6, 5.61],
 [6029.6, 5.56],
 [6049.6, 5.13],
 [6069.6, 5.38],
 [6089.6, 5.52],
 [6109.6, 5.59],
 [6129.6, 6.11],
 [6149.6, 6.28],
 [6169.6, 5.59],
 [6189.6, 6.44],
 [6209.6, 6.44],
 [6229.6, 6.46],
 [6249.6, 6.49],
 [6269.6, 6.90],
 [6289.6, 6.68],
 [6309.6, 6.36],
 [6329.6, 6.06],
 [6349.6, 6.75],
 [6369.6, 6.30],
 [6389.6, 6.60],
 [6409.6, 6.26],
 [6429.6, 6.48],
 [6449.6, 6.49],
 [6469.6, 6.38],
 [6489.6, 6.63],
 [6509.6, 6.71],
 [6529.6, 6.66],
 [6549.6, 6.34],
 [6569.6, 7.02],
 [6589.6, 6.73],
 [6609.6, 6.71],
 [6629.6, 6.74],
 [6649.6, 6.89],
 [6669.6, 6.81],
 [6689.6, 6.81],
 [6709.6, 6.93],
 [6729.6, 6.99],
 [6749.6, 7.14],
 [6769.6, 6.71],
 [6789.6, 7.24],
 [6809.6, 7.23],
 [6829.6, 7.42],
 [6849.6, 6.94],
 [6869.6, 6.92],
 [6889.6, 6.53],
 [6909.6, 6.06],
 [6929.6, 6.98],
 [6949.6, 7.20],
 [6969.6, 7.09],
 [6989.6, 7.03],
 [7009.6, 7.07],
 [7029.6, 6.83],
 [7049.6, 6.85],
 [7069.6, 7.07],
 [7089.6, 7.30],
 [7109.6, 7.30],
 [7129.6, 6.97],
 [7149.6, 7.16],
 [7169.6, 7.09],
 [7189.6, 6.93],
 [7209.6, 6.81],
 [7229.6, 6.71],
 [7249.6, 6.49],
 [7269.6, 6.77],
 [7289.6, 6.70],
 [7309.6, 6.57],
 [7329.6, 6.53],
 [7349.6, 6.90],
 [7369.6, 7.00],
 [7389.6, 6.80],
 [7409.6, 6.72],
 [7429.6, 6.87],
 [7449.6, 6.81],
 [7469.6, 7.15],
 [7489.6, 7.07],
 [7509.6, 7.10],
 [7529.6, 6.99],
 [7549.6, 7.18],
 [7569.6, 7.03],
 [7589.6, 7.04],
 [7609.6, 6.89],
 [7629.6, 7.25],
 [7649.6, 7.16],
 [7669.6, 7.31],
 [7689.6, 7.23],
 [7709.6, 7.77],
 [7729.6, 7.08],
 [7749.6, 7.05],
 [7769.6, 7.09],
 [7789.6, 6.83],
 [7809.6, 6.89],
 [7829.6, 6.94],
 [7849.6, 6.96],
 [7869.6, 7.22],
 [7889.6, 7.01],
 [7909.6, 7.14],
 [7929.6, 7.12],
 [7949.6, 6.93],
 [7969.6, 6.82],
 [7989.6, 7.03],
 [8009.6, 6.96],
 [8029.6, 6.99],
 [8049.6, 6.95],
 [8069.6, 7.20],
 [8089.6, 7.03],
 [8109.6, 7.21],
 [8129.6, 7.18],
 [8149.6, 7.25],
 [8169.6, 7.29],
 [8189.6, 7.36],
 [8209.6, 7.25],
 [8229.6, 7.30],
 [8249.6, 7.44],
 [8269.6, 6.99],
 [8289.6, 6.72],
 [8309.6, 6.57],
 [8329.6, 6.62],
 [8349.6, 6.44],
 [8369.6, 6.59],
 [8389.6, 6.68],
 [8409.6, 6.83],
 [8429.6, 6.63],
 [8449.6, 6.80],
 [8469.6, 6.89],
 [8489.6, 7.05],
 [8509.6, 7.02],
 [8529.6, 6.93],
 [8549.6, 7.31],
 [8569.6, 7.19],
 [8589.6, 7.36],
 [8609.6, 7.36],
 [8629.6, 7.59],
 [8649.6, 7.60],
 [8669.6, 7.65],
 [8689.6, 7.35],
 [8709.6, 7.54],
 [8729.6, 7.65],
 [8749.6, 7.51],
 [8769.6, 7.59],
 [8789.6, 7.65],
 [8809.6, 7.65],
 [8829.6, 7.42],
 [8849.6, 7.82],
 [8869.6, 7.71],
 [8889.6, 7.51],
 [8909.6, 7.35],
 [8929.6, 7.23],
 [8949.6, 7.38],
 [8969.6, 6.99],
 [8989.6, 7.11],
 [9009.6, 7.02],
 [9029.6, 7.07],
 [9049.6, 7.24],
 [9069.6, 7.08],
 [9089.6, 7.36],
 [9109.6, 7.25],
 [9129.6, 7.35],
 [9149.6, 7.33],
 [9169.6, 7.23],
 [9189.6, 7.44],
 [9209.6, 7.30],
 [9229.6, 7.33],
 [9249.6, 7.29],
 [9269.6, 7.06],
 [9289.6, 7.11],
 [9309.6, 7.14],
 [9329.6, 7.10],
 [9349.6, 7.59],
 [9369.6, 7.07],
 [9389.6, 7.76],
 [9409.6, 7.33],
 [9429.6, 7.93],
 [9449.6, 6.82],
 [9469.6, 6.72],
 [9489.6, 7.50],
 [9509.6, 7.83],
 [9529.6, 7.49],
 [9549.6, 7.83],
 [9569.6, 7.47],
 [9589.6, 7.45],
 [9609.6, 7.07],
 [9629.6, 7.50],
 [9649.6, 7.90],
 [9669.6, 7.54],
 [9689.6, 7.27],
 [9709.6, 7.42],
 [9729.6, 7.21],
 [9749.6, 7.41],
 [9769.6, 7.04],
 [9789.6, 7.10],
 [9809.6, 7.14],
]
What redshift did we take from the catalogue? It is 0.171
